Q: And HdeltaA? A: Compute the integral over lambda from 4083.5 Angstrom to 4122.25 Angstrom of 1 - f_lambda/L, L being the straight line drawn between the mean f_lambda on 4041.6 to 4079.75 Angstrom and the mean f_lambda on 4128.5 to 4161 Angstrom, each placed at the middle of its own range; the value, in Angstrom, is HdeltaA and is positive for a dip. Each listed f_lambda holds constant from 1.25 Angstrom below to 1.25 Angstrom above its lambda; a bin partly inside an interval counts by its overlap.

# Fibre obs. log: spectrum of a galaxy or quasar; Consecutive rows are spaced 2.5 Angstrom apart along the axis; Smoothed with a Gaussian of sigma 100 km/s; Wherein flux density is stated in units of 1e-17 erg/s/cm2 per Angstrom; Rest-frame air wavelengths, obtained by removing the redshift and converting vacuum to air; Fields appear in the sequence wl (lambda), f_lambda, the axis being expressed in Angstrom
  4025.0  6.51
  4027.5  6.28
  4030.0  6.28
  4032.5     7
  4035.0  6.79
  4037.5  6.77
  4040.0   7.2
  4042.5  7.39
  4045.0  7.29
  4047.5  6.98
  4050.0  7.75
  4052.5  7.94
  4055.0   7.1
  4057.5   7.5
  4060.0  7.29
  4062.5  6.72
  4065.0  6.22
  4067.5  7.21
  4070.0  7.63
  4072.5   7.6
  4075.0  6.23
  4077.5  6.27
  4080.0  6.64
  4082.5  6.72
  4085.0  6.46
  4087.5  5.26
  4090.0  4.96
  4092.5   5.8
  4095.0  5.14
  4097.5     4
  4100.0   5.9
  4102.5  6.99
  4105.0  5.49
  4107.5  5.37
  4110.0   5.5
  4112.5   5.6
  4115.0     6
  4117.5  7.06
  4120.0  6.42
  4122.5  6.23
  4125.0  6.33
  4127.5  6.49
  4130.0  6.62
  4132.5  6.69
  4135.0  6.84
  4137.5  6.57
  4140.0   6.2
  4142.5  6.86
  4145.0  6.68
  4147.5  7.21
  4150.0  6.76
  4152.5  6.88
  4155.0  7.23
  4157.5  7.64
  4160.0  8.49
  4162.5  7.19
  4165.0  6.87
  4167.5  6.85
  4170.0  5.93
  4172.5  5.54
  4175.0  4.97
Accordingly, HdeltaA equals 7.1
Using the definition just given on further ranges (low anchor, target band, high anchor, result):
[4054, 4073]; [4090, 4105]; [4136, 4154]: 3.15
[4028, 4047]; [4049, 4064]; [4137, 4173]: -0.93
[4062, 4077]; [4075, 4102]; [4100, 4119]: 2.97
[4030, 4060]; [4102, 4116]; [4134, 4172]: 2.54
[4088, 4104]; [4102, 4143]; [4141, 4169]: -0.53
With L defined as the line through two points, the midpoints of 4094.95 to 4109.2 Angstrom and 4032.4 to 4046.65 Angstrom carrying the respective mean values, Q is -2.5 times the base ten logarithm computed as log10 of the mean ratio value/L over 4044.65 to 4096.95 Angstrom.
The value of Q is -0.06 mag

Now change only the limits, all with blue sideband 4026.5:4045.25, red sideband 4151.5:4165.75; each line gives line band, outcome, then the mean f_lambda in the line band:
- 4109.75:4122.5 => 0.17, 6.18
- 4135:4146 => 0.11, 6.61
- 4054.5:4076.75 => -0.01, 7.04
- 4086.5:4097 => 0.34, 5.2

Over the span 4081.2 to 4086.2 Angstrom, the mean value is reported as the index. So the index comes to 6.59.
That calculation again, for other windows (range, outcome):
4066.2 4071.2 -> 7.41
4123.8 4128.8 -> 6.41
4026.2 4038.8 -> 6.63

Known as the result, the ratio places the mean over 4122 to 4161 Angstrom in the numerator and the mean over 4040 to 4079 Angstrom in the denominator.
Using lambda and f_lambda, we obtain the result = 0.96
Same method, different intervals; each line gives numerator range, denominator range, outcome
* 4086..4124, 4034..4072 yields 0.80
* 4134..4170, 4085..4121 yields 1.23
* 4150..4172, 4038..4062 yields 0.96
